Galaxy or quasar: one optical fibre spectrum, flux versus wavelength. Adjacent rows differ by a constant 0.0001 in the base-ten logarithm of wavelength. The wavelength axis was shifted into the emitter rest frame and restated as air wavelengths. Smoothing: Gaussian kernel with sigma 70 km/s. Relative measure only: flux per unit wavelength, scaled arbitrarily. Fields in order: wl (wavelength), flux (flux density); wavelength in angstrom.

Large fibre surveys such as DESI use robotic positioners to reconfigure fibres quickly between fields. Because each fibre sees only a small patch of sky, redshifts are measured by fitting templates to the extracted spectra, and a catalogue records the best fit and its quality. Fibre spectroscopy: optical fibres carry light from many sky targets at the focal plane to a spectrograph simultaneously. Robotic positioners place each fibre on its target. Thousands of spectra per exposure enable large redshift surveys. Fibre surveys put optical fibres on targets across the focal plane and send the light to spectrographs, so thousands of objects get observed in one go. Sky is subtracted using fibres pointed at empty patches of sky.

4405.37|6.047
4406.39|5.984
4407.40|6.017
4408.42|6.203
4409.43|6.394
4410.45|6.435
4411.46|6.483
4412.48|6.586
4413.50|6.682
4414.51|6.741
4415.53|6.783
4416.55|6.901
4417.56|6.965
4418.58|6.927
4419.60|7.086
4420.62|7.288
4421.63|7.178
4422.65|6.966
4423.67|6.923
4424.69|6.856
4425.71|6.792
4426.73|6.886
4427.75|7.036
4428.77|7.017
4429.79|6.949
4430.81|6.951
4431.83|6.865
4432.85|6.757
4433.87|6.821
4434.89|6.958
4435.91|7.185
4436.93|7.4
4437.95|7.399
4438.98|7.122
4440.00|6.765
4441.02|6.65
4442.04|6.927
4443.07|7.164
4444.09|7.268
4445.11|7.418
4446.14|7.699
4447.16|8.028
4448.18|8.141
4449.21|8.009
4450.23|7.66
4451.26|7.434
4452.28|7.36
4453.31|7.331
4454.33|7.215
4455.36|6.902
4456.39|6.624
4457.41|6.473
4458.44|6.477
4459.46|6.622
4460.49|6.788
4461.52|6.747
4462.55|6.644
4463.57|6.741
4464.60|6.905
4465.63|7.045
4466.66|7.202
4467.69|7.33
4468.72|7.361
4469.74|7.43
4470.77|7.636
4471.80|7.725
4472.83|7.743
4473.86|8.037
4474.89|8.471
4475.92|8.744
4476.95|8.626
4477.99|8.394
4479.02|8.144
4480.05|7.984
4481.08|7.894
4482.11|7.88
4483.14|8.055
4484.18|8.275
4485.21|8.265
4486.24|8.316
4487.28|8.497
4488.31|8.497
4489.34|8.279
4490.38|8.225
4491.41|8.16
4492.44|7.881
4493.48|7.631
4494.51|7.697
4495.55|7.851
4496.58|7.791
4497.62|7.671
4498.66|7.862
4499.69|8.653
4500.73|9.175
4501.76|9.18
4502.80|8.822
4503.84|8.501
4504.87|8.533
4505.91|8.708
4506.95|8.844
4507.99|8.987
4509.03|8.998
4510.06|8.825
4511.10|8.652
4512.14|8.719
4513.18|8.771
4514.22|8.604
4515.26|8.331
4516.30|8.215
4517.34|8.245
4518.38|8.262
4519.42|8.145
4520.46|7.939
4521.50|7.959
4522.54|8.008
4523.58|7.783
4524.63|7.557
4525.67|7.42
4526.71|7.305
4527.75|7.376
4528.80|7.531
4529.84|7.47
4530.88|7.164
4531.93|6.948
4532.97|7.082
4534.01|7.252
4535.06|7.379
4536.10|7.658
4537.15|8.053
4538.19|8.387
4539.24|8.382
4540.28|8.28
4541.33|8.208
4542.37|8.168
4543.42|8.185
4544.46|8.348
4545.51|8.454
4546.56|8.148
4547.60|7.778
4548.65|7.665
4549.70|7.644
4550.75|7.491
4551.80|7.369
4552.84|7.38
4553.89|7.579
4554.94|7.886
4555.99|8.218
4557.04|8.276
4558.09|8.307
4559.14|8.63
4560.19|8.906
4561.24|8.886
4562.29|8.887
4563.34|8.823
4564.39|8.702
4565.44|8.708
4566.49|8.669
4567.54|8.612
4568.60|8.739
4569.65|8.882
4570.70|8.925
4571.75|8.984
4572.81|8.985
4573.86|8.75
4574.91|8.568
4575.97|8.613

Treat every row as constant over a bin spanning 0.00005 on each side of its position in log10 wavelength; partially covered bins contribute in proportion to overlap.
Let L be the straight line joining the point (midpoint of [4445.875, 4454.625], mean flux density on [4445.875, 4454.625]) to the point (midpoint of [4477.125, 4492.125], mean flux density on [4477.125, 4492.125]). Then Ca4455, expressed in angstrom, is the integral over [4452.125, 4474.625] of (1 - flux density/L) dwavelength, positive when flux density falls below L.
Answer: 2.2 angstrom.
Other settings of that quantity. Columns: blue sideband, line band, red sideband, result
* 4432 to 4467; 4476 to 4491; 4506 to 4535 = -1.4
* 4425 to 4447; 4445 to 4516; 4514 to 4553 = -4.8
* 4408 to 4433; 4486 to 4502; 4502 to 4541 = -0.9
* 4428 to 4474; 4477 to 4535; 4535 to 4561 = -3.5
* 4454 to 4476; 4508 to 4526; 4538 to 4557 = -1.4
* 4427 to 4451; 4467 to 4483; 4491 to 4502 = -0.3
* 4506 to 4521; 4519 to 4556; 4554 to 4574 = 3.6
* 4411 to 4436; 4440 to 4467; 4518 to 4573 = 0.2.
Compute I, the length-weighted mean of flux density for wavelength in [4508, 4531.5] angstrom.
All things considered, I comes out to 8.07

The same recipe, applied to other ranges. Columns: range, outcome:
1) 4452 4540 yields 7.88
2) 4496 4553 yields 8.08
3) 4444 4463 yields 7.2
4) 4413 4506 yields 7.51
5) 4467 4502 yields 8.09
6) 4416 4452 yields 7.16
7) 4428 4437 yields 6.97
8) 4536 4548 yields 8.2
